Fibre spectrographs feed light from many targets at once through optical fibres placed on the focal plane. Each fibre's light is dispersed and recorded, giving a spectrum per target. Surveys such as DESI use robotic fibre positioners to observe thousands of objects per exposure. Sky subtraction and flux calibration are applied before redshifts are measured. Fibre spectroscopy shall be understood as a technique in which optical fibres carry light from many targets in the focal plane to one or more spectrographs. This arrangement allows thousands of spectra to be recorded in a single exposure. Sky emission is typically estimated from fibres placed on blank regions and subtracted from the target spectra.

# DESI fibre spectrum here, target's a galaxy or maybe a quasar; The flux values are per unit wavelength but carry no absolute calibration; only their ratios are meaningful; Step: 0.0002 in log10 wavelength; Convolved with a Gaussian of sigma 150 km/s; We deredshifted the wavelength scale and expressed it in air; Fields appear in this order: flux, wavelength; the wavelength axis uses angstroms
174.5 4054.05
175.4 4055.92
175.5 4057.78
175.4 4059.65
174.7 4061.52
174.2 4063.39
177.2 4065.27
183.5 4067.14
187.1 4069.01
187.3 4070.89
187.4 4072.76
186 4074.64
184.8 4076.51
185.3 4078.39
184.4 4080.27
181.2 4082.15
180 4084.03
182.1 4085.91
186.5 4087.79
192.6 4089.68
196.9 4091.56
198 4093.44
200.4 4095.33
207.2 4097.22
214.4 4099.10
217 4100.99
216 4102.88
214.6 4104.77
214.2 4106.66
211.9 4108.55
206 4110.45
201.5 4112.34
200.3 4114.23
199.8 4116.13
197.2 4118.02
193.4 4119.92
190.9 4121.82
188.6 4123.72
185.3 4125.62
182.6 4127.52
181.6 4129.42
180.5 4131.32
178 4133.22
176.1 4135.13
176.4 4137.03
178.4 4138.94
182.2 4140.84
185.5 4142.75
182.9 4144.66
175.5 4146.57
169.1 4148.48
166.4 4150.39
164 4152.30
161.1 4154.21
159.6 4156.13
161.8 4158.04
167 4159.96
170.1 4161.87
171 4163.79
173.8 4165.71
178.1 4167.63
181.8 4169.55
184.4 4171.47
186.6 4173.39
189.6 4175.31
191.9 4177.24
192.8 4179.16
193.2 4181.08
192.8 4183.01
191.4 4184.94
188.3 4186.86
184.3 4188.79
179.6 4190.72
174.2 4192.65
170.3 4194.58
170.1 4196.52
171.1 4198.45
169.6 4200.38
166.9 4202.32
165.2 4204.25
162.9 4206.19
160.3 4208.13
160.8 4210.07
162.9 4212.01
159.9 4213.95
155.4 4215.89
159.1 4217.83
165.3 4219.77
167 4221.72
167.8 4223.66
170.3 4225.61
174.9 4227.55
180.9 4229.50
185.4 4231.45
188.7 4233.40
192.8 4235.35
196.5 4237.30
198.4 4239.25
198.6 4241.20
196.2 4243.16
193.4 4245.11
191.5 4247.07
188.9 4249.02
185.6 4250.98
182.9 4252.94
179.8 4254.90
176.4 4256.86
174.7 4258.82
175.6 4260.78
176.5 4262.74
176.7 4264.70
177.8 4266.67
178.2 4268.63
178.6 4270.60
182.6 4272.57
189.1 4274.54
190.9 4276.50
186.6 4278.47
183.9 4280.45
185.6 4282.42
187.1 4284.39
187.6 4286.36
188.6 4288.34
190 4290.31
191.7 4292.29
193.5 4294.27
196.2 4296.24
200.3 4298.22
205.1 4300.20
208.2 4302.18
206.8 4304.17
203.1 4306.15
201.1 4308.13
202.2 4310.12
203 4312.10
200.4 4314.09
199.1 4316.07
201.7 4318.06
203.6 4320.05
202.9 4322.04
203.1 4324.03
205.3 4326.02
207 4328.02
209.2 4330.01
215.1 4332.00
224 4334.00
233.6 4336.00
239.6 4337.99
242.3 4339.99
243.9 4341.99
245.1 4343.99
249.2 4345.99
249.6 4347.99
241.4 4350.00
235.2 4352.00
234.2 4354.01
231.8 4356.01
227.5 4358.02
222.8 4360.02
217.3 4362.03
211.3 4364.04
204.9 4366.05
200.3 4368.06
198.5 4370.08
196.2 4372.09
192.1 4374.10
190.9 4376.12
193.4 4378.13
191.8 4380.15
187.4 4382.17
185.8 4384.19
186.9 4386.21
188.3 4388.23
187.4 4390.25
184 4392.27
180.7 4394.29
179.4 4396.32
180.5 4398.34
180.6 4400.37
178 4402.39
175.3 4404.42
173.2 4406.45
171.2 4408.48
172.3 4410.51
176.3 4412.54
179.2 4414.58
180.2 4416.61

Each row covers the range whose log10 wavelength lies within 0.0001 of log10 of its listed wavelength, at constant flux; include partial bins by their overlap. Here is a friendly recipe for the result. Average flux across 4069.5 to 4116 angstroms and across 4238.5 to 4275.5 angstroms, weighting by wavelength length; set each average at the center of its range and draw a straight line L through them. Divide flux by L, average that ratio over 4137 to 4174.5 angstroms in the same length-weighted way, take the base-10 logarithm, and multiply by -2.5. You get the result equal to 0.11 mag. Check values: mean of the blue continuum 197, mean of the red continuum 184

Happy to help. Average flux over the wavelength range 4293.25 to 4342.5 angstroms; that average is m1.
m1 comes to 210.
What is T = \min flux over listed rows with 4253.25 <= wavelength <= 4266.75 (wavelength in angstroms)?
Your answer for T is 174.7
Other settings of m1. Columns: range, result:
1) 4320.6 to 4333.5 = 208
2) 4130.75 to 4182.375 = 177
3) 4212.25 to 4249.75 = 180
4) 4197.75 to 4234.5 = 168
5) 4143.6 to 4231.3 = 173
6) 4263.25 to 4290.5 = 184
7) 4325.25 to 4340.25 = 221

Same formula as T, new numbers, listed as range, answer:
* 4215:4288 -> 155.4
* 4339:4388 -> 185.8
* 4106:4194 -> 159.6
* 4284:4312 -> 187.1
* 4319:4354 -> 202.9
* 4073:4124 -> 180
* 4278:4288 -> 183.9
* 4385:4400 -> 179.4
